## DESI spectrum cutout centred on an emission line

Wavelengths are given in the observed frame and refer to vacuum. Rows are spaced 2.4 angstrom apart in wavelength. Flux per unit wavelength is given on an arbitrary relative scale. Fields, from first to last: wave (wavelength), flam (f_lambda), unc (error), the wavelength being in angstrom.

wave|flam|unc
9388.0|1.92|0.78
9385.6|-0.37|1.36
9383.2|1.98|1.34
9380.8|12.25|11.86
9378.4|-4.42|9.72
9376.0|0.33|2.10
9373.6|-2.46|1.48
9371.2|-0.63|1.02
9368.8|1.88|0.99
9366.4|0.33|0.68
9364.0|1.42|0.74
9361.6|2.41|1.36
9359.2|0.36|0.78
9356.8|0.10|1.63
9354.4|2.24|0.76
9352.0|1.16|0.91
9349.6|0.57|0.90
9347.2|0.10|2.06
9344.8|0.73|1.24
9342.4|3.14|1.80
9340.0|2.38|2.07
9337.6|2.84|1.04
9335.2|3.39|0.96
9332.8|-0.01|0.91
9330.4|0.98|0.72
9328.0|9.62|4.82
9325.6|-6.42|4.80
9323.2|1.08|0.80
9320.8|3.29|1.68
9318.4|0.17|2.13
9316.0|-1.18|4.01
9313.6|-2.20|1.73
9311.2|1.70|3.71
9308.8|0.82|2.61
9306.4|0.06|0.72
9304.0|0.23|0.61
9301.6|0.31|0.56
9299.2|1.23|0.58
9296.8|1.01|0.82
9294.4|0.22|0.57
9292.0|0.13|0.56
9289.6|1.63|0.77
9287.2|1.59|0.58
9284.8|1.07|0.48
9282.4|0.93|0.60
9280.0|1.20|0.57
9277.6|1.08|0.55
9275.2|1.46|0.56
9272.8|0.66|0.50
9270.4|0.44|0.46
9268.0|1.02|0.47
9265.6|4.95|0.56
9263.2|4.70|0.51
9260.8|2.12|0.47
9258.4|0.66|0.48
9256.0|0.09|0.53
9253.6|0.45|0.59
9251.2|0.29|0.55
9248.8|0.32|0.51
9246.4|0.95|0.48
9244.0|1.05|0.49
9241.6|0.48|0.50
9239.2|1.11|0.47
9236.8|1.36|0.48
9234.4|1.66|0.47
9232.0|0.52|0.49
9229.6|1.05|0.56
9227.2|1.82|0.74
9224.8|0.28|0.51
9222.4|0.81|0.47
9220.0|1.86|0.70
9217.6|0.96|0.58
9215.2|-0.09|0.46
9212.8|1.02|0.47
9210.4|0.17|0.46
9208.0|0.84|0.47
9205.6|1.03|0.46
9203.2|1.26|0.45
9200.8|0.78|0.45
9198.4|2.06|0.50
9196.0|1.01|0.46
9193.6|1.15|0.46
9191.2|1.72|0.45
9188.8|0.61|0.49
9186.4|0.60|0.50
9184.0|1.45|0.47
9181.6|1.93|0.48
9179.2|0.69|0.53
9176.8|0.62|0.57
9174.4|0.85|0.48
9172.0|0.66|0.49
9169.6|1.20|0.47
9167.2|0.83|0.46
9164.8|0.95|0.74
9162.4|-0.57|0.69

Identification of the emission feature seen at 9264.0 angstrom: H-beta 4861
